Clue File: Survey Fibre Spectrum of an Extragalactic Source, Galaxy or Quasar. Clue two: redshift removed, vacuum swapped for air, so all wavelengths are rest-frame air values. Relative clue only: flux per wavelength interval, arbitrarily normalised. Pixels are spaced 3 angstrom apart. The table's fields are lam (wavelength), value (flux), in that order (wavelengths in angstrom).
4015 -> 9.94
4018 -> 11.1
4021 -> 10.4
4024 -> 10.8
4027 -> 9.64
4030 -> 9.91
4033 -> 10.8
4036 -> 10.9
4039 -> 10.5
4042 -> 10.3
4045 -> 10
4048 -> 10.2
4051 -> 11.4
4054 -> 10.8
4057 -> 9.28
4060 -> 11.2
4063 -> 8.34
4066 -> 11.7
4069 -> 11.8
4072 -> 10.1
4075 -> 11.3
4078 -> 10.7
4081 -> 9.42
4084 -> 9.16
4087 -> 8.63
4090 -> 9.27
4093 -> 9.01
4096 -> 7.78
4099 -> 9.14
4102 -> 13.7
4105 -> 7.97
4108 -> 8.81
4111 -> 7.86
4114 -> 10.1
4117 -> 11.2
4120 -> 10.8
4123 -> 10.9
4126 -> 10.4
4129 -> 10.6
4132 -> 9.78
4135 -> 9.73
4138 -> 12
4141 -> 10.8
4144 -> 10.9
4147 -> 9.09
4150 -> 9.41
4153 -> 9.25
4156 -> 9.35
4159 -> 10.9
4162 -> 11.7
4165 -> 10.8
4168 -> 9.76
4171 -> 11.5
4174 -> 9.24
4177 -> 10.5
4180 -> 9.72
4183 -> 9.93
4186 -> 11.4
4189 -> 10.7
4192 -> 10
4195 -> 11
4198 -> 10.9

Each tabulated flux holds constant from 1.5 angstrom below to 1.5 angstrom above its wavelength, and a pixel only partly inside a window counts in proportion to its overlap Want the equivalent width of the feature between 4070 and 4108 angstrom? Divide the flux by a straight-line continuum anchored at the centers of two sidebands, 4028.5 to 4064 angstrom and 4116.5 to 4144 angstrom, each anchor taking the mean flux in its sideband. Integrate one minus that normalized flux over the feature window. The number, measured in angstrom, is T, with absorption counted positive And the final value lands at 3.0 angstrom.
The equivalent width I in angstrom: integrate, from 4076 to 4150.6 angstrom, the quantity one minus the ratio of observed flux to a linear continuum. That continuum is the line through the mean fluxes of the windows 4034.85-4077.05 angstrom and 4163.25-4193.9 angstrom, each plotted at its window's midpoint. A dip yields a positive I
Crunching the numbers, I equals 4.1 angstrom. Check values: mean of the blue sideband 10.6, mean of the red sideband 10.4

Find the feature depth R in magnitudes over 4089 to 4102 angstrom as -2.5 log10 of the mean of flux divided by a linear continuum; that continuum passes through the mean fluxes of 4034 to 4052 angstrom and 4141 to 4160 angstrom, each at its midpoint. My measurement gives 0.095 mag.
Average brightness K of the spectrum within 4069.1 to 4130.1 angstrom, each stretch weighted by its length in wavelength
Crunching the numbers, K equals 9.88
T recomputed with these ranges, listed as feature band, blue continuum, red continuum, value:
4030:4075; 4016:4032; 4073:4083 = -0.64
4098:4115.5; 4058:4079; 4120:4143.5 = 1.72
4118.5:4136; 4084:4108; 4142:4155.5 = -1.57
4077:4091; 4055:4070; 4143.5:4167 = 1.31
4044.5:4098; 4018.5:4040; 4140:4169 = 1.91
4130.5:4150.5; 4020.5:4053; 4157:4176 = 0.55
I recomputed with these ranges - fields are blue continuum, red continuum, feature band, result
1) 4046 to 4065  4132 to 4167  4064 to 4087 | -0.37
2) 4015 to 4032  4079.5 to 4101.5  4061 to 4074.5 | -1.46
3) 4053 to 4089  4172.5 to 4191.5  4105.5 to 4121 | 0.91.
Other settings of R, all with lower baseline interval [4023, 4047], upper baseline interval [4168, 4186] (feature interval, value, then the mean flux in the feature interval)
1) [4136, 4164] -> -0.012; 10.4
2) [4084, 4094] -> 0.148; 9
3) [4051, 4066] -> 0.010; 10.2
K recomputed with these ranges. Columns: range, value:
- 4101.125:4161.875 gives 10.2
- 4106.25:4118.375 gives 9.44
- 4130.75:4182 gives 10.3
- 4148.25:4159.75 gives 9.64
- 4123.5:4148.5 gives 10.4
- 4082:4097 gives 8.82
